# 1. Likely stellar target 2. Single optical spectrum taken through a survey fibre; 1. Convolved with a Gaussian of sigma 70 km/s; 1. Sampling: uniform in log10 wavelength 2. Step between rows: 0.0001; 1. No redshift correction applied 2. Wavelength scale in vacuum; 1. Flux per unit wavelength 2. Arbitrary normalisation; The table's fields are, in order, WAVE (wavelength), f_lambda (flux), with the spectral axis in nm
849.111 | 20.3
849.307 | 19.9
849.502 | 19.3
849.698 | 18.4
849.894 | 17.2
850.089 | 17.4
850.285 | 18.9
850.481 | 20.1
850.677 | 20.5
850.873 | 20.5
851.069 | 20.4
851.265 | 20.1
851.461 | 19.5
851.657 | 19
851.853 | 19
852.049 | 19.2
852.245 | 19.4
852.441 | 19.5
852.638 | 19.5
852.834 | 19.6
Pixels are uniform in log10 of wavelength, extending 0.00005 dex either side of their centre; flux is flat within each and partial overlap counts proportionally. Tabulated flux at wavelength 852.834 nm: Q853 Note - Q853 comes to 19.6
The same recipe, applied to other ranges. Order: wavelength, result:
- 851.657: 19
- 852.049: 19.2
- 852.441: 19.5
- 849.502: 19.3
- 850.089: 17.4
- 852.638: 19.5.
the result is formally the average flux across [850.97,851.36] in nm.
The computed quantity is 20.2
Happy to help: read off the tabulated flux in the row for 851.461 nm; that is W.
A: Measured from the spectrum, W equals 19.5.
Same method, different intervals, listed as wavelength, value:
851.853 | 19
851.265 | 20.1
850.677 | 20.5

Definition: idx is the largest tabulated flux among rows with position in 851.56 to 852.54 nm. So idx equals 19.5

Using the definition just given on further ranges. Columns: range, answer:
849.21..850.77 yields 20.5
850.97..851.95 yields 20.4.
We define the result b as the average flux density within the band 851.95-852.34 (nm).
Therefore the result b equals 19.3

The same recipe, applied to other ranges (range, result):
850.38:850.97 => 20.3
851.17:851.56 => 19.8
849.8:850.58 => 18.4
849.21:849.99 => 18.7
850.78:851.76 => 19.9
